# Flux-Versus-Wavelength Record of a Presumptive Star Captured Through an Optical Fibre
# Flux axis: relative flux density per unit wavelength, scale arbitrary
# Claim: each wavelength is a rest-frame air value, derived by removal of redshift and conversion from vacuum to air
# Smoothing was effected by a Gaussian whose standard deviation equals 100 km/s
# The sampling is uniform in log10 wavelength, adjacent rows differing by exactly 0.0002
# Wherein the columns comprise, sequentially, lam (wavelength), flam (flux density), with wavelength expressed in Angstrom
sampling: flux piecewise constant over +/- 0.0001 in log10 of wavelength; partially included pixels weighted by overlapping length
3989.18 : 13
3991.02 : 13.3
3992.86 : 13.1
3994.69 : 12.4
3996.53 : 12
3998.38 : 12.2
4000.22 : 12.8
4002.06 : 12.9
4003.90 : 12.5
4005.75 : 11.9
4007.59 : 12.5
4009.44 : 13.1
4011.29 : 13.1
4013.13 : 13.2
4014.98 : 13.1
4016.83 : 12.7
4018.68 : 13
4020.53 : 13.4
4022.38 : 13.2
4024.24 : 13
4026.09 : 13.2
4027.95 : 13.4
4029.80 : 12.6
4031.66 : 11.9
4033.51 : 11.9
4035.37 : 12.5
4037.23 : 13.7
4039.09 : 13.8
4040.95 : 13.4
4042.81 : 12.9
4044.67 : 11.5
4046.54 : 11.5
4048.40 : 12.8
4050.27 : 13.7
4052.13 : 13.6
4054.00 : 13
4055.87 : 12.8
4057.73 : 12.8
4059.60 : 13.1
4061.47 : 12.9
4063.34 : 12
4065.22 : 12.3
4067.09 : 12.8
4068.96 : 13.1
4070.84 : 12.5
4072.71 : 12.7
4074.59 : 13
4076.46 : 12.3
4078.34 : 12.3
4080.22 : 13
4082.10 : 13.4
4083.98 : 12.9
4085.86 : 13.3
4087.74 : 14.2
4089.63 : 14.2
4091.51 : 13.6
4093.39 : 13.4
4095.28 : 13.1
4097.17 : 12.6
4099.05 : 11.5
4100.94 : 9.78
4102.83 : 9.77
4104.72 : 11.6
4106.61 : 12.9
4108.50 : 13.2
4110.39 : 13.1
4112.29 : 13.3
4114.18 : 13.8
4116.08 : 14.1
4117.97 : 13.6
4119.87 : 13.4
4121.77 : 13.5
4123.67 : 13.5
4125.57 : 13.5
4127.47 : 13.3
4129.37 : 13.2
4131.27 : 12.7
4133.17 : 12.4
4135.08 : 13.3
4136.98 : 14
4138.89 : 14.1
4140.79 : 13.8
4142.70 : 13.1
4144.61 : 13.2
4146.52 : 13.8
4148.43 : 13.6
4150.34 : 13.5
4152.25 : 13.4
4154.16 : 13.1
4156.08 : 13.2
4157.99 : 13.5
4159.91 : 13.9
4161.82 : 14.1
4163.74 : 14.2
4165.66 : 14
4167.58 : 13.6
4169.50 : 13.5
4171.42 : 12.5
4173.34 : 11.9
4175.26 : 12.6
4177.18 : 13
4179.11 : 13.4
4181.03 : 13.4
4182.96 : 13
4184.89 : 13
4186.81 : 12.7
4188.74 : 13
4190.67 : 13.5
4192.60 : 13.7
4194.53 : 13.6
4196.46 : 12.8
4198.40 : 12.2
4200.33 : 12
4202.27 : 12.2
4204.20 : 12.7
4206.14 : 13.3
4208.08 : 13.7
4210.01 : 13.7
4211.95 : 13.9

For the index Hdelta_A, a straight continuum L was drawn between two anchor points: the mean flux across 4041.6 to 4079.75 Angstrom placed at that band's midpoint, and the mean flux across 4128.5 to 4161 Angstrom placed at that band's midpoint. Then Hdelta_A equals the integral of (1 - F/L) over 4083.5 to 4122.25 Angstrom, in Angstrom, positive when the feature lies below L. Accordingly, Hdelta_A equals 0.5 Angstrom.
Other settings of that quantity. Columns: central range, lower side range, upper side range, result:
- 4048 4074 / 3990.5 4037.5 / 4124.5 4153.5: 0.3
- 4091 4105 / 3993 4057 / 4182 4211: 1.1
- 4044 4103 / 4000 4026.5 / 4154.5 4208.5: 1.3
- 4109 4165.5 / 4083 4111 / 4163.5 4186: -2.7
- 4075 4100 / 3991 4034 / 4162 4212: -0.3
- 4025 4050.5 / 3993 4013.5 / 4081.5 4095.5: 0.5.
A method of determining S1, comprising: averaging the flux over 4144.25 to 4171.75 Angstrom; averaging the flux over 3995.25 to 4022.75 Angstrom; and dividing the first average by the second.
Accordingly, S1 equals 1.1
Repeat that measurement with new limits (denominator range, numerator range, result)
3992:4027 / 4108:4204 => 1.04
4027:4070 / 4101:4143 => 1.02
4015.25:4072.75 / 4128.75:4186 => 1.04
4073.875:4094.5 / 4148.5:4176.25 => 1.01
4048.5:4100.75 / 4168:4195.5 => 1.01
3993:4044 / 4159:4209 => 1.02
